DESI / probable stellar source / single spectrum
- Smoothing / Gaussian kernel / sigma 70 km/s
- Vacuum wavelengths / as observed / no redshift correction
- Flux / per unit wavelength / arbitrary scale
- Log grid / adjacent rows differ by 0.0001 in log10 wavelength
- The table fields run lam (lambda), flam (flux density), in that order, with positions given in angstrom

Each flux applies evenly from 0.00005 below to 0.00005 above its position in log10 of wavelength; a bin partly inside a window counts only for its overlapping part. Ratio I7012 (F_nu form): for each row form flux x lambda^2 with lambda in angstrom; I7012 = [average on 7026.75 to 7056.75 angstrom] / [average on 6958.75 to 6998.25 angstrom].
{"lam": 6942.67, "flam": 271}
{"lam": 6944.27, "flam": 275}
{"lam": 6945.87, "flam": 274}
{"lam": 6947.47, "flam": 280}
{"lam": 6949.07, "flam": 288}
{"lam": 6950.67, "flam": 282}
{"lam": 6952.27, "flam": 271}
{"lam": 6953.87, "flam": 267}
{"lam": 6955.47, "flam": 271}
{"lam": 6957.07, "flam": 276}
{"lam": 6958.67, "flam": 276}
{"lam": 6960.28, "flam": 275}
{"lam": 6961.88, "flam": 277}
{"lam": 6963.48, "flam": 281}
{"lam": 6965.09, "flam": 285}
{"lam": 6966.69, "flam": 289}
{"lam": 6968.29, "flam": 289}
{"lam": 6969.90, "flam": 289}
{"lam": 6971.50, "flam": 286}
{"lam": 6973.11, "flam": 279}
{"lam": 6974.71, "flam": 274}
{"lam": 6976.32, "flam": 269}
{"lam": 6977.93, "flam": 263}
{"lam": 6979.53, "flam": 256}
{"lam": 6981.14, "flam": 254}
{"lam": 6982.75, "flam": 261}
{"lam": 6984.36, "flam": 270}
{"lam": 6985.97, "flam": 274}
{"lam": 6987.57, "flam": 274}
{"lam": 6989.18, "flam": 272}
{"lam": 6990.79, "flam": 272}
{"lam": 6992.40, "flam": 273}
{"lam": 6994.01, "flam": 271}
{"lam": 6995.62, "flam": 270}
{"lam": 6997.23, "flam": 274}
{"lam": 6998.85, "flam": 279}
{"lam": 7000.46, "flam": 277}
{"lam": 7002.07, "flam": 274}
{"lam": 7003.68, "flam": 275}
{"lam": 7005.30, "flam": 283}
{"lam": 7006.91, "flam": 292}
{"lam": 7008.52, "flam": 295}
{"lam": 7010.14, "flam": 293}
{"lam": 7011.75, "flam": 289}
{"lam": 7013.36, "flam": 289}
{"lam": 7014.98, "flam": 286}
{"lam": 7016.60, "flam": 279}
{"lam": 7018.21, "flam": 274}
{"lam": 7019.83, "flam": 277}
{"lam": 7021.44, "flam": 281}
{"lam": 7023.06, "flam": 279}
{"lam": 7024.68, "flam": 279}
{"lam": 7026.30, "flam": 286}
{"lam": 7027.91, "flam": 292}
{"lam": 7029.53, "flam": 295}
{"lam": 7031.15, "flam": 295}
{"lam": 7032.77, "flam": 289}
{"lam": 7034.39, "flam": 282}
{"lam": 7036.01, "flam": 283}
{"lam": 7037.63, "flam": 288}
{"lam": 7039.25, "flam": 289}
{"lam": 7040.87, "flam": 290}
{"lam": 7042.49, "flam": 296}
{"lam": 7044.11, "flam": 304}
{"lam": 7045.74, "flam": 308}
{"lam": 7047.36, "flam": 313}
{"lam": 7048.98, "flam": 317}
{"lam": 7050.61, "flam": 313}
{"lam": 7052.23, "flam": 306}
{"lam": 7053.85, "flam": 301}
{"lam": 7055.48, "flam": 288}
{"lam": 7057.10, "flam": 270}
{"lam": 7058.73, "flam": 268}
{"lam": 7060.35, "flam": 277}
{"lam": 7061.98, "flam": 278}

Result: 1.10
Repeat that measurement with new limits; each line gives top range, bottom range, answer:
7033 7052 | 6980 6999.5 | 1.12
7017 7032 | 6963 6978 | 1.03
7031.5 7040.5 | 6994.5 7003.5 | 1.06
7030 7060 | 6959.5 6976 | 1.07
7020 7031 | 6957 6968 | 1.04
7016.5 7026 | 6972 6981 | 1.05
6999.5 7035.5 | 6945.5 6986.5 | 1.05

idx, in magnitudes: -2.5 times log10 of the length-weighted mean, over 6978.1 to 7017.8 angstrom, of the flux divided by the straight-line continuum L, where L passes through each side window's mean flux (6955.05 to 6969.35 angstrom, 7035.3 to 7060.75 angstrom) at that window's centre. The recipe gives 0.040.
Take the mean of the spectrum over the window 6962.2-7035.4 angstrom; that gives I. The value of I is 279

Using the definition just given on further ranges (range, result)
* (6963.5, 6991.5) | 274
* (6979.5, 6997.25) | 269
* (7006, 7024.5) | 285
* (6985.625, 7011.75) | 278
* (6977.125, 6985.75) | 262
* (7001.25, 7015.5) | 286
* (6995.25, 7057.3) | 289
